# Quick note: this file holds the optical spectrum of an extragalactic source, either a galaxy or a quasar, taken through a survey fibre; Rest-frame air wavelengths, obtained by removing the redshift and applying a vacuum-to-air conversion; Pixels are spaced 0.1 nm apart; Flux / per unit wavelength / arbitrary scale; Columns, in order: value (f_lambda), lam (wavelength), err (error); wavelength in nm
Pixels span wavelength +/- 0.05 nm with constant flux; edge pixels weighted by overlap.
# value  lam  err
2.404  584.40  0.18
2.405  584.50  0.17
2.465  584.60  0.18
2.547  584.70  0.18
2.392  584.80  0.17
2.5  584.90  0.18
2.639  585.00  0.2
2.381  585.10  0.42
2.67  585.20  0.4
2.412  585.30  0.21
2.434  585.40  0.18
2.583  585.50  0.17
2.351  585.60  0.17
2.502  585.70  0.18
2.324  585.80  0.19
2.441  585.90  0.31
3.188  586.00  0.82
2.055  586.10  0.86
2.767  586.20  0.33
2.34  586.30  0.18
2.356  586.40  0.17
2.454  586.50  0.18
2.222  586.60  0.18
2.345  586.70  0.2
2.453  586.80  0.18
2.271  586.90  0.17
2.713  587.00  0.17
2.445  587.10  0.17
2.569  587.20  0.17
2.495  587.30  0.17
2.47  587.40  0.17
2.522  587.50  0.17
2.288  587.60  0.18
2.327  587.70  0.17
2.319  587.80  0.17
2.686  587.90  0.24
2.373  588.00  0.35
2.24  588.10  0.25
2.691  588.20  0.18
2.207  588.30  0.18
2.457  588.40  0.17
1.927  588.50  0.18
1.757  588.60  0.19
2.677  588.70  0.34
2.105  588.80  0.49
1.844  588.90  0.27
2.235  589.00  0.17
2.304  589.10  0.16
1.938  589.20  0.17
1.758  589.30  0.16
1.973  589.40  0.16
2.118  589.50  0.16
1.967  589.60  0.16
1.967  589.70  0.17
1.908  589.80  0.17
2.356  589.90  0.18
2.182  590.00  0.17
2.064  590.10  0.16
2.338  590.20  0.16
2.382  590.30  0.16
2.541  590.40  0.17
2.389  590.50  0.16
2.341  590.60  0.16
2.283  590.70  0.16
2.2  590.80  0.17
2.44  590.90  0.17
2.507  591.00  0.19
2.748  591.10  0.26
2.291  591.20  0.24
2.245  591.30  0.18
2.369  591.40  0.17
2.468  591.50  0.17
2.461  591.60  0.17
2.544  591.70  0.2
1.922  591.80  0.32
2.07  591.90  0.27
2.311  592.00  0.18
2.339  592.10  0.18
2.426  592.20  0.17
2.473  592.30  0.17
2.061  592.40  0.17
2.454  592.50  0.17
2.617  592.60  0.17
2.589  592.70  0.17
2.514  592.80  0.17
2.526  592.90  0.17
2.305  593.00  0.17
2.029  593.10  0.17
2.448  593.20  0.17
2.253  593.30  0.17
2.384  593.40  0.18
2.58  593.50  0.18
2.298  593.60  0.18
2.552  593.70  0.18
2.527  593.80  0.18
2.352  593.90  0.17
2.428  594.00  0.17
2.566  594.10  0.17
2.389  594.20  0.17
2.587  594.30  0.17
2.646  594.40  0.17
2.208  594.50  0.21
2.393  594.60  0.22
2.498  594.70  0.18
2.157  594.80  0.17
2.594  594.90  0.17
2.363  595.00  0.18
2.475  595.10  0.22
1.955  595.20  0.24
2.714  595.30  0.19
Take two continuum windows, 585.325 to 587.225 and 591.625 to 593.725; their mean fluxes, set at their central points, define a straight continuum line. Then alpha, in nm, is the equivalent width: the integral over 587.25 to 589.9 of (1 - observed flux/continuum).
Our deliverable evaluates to 0.231 nm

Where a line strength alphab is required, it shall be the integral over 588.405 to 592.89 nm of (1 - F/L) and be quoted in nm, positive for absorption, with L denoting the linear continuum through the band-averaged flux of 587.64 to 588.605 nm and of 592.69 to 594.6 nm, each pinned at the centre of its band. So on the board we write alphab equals 0.20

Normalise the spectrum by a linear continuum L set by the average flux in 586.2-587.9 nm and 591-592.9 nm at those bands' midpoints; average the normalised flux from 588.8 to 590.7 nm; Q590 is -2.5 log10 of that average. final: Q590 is 0.124 mag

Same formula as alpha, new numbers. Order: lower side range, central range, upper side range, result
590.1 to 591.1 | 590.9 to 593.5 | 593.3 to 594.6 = 0.04 nm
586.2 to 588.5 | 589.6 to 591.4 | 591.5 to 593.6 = 0.07 nm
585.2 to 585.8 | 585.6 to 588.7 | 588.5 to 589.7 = -0.19 nm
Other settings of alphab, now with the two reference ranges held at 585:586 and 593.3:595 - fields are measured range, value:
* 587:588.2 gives 0.02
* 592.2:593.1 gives 0.01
